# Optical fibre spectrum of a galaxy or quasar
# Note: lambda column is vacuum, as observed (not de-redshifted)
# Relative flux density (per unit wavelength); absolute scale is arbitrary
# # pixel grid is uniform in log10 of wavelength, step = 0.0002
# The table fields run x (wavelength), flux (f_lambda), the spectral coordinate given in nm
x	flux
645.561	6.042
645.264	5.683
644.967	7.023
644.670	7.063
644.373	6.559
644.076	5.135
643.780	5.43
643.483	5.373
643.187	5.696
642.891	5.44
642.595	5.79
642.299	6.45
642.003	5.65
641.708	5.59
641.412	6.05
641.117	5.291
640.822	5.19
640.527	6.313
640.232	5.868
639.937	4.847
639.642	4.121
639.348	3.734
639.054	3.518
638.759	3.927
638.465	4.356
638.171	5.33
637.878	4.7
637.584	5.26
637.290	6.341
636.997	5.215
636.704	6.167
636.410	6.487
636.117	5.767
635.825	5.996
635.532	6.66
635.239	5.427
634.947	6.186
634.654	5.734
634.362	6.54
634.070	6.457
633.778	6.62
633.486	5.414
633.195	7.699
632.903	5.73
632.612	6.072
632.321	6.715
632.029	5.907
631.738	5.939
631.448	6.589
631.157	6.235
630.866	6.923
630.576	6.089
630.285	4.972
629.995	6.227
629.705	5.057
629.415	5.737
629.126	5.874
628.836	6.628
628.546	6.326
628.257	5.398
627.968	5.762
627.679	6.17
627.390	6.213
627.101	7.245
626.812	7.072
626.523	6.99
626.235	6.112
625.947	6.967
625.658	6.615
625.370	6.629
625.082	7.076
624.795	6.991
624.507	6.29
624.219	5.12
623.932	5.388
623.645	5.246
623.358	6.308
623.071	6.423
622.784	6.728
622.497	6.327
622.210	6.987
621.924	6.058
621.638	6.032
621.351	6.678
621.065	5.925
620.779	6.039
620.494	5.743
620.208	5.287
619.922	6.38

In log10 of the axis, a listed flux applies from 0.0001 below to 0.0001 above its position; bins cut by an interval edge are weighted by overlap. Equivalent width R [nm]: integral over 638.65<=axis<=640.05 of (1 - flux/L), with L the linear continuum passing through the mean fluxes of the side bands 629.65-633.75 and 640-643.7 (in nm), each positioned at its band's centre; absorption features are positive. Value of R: 0.43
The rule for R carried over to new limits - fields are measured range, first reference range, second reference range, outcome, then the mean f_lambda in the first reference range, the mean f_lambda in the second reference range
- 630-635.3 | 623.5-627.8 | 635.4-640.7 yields -0.41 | 6.41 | 5.25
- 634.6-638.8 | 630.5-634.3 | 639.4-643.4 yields 0.25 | 6.35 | 5.52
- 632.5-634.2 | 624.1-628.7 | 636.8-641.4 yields -0.21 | 6.44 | 4.98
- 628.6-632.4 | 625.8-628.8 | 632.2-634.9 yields 0.19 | 6.43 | 6.32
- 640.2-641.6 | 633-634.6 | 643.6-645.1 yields 0.13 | 6.48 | 6.21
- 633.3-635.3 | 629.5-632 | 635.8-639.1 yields -0.18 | 5.99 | 5.28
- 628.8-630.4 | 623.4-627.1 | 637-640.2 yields 0.04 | 6.41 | 4.68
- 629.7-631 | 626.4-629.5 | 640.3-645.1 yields 0.07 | 6.32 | 5.87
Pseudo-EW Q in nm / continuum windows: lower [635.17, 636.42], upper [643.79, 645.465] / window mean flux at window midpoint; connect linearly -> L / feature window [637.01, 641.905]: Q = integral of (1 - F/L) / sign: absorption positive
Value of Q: 0.869 nm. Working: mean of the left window 6.06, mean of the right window 6.21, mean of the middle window 5.04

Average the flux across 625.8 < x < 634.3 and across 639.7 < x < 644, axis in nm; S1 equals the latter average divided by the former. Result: 0.90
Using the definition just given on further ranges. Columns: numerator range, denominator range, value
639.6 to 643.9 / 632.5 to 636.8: 0.90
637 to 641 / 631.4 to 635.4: 0.79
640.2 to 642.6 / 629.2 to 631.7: 0.97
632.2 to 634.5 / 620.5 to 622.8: 1.02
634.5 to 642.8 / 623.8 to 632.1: 0.87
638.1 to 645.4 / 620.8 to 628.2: 0.85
